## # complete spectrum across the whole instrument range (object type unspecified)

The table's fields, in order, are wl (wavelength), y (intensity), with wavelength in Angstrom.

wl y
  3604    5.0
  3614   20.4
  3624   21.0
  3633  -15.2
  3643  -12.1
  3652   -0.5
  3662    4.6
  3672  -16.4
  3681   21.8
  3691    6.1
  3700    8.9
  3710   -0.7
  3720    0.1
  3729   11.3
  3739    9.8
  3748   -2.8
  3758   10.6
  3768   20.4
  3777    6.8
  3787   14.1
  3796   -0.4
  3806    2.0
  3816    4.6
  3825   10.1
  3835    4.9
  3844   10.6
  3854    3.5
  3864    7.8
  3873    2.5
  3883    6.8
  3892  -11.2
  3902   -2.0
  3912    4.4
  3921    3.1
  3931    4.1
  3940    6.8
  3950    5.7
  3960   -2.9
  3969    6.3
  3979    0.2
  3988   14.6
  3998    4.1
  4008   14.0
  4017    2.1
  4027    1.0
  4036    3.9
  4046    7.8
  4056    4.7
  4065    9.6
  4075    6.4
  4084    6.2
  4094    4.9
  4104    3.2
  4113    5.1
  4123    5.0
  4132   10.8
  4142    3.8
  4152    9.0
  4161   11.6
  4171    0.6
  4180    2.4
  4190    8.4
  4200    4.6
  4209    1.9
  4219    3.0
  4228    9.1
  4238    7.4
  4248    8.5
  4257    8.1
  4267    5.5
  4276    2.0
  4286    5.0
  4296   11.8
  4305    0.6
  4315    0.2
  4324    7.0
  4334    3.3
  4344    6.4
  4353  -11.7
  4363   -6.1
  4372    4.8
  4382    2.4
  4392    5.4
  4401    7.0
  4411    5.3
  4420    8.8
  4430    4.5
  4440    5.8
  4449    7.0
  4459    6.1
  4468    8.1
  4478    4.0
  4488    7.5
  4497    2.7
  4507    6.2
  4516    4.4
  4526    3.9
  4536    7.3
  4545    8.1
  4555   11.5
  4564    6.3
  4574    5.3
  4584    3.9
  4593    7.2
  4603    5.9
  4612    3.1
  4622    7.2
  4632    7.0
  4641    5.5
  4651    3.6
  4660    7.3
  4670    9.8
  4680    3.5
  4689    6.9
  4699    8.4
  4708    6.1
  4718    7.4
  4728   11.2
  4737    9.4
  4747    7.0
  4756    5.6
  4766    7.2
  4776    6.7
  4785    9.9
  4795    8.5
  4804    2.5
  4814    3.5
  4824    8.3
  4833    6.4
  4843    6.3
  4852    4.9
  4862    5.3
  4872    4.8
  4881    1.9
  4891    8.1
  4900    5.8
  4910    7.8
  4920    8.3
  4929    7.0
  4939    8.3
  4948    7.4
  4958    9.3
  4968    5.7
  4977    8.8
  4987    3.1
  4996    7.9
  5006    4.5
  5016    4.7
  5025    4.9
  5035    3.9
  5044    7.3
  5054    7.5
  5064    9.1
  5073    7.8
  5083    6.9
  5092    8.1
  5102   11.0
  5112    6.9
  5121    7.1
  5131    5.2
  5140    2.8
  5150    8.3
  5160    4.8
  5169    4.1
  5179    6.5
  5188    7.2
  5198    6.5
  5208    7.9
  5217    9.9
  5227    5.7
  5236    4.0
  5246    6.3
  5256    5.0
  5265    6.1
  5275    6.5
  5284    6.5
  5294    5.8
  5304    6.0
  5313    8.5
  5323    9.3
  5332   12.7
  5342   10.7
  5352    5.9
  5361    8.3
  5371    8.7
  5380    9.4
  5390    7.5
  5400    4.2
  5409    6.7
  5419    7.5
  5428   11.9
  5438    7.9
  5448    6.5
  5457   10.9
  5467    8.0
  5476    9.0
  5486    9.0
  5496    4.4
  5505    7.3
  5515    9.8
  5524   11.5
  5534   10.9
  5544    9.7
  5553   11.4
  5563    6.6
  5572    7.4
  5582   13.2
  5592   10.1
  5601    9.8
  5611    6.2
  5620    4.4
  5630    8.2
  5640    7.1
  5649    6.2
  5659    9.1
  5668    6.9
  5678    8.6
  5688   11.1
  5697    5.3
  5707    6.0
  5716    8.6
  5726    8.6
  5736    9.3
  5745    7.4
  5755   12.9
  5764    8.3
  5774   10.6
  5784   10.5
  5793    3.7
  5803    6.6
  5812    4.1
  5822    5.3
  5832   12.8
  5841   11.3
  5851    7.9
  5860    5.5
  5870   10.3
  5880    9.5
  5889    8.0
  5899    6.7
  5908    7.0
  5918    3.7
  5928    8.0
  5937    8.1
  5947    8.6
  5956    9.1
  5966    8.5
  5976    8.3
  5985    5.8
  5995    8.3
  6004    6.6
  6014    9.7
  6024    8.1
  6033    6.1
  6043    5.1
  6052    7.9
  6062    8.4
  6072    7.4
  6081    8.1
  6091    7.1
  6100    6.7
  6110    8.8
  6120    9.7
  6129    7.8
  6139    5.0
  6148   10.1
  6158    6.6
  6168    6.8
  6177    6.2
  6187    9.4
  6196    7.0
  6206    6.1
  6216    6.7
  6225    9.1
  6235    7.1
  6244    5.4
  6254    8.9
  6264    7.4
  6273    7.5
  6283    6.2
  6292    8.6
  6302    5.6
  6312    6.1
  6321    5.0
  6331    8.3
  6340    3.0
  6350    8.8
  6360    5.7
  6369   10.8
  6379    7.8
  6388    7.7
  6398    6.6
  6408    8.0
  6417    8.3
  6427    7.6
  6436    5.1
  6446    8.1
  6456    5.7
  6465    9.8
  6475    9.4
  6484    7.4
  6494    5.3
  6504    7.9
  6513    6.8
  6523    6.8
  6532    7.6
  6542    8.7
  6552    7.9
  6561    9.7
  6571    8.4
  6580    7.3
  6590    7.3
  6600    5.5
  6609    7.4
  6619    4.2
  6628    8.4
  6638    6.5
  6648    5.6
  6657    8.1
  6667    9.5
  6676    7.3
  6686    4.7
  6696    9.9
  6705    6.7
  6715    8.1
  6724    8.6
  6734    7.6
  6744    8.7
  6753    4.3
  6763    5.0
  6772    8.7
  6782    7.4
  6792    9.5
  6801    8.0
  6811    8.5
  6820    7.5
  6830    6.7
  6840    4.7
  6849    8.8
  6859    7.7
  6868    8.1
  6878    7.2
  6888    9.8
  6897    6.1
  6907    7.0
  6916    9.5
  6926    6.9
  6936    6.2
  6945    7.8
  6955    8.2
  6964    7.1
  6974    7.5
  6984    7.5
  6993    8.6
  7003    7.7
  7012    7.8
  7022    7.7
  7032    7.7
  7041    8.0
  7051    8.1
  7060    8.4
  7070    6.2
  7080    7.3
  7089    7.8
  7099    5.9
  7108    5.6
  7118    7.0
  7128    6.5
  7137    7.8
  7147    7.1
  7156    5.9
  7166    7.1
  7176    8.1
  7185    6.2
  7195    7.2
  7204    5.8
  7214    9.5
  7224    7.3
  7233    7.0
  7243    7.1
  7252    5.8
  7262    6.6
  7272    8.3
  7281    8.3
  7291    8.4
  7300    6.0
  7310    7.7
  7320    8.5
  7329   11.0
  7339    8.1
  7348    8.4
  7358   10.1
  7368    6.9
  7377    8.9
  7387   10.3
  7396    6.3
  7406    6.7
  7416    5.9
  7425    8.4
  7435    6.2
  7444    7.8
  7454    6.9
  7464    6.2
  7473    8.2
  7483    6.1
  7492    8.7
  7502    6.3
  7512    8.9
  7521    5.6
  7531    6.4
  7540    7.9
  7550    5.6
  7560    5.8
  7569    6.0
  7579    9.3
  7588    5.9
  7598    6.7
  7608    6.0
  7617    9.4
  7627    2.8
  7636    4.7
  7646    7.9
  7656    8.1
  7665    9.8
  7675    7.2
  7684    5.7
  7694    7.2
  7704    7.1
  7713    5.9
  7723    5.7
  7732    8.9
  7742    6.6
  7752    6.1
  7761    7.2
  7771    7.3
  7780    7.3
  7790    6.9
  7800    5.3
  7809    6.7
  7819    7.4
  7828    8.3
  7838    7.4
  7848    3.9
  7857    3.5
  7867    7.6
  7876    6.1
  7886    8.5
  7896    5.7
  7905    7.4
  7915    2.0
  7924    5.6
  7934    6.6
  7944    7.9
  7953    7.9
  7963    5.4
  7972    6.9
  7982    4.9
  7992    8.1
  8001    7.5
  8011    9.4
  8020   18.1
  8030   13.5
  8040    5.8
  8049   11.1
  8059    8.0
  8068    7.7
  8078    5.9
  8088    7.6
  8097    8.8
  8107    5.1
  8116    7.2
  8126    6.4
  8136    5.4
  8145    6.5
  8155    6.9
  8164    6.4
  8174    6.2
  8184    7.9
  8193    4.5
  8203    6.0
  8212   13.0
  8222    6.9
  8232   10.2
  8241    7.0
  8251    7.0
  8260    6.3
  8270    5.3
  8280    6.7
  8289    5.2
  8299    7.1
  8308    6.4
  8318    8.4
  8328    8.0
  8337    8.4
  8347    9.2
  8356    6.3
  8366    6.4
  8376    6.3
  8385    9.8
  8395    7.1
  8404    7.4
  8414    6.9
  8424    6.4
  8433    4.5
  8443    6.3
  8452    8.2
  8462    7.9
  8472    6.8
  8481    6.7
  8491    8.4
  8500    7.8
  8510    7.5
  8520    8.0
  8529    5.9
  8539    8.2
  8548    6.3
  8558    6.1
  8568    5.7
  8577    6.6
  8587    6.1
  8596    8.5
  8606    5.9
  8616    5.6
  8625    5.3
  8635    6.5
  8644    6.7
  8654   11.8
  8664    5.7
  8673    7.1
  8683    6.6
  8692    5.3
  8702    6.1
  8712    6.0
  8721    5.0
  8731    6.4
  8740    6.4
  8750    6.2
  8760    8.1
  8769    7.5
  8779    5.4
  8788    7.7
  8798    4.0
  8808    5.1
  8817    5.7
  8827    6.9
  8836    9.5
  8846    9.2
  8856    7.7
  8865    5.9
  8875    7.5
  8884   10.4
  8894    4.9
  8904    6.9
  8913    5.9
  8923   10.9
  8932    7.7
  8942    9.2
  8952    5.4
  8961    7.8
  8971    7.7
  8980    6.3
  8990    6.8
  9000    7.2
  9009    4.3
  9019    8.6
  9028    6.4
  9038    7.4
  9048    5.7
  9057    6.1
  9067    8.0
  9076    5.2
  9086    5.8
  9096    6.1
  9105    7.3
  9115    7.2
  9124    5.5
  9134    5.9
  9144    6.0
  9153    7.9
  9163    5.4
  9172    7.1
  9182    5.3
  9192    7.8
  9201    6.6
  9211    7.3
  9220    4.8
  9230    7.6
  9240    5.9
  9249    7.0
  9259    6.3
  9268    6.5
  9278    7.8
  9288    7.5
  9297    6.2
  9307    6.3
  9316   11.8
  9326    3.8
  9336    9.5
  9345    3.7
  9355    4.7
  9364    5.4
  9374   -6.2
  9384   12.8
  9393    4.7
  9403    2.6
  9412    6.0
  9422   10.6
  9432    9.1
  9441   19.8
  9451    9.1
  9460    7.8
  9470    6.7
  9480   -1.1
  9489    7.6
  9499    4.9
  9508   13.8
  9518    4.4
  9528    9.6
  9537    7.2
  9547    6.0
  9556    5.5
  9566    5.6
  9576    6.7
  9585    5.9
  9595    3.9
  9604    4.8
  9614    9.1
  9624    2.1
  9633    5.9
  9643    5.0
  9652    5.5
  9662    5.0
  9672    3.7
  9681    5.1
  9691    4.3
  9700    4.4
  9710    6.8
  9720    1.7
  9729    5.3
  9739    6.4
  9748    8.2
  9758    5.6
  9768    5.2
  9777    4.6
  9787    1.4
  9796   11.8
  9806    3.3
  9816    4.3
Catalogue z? 0.222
